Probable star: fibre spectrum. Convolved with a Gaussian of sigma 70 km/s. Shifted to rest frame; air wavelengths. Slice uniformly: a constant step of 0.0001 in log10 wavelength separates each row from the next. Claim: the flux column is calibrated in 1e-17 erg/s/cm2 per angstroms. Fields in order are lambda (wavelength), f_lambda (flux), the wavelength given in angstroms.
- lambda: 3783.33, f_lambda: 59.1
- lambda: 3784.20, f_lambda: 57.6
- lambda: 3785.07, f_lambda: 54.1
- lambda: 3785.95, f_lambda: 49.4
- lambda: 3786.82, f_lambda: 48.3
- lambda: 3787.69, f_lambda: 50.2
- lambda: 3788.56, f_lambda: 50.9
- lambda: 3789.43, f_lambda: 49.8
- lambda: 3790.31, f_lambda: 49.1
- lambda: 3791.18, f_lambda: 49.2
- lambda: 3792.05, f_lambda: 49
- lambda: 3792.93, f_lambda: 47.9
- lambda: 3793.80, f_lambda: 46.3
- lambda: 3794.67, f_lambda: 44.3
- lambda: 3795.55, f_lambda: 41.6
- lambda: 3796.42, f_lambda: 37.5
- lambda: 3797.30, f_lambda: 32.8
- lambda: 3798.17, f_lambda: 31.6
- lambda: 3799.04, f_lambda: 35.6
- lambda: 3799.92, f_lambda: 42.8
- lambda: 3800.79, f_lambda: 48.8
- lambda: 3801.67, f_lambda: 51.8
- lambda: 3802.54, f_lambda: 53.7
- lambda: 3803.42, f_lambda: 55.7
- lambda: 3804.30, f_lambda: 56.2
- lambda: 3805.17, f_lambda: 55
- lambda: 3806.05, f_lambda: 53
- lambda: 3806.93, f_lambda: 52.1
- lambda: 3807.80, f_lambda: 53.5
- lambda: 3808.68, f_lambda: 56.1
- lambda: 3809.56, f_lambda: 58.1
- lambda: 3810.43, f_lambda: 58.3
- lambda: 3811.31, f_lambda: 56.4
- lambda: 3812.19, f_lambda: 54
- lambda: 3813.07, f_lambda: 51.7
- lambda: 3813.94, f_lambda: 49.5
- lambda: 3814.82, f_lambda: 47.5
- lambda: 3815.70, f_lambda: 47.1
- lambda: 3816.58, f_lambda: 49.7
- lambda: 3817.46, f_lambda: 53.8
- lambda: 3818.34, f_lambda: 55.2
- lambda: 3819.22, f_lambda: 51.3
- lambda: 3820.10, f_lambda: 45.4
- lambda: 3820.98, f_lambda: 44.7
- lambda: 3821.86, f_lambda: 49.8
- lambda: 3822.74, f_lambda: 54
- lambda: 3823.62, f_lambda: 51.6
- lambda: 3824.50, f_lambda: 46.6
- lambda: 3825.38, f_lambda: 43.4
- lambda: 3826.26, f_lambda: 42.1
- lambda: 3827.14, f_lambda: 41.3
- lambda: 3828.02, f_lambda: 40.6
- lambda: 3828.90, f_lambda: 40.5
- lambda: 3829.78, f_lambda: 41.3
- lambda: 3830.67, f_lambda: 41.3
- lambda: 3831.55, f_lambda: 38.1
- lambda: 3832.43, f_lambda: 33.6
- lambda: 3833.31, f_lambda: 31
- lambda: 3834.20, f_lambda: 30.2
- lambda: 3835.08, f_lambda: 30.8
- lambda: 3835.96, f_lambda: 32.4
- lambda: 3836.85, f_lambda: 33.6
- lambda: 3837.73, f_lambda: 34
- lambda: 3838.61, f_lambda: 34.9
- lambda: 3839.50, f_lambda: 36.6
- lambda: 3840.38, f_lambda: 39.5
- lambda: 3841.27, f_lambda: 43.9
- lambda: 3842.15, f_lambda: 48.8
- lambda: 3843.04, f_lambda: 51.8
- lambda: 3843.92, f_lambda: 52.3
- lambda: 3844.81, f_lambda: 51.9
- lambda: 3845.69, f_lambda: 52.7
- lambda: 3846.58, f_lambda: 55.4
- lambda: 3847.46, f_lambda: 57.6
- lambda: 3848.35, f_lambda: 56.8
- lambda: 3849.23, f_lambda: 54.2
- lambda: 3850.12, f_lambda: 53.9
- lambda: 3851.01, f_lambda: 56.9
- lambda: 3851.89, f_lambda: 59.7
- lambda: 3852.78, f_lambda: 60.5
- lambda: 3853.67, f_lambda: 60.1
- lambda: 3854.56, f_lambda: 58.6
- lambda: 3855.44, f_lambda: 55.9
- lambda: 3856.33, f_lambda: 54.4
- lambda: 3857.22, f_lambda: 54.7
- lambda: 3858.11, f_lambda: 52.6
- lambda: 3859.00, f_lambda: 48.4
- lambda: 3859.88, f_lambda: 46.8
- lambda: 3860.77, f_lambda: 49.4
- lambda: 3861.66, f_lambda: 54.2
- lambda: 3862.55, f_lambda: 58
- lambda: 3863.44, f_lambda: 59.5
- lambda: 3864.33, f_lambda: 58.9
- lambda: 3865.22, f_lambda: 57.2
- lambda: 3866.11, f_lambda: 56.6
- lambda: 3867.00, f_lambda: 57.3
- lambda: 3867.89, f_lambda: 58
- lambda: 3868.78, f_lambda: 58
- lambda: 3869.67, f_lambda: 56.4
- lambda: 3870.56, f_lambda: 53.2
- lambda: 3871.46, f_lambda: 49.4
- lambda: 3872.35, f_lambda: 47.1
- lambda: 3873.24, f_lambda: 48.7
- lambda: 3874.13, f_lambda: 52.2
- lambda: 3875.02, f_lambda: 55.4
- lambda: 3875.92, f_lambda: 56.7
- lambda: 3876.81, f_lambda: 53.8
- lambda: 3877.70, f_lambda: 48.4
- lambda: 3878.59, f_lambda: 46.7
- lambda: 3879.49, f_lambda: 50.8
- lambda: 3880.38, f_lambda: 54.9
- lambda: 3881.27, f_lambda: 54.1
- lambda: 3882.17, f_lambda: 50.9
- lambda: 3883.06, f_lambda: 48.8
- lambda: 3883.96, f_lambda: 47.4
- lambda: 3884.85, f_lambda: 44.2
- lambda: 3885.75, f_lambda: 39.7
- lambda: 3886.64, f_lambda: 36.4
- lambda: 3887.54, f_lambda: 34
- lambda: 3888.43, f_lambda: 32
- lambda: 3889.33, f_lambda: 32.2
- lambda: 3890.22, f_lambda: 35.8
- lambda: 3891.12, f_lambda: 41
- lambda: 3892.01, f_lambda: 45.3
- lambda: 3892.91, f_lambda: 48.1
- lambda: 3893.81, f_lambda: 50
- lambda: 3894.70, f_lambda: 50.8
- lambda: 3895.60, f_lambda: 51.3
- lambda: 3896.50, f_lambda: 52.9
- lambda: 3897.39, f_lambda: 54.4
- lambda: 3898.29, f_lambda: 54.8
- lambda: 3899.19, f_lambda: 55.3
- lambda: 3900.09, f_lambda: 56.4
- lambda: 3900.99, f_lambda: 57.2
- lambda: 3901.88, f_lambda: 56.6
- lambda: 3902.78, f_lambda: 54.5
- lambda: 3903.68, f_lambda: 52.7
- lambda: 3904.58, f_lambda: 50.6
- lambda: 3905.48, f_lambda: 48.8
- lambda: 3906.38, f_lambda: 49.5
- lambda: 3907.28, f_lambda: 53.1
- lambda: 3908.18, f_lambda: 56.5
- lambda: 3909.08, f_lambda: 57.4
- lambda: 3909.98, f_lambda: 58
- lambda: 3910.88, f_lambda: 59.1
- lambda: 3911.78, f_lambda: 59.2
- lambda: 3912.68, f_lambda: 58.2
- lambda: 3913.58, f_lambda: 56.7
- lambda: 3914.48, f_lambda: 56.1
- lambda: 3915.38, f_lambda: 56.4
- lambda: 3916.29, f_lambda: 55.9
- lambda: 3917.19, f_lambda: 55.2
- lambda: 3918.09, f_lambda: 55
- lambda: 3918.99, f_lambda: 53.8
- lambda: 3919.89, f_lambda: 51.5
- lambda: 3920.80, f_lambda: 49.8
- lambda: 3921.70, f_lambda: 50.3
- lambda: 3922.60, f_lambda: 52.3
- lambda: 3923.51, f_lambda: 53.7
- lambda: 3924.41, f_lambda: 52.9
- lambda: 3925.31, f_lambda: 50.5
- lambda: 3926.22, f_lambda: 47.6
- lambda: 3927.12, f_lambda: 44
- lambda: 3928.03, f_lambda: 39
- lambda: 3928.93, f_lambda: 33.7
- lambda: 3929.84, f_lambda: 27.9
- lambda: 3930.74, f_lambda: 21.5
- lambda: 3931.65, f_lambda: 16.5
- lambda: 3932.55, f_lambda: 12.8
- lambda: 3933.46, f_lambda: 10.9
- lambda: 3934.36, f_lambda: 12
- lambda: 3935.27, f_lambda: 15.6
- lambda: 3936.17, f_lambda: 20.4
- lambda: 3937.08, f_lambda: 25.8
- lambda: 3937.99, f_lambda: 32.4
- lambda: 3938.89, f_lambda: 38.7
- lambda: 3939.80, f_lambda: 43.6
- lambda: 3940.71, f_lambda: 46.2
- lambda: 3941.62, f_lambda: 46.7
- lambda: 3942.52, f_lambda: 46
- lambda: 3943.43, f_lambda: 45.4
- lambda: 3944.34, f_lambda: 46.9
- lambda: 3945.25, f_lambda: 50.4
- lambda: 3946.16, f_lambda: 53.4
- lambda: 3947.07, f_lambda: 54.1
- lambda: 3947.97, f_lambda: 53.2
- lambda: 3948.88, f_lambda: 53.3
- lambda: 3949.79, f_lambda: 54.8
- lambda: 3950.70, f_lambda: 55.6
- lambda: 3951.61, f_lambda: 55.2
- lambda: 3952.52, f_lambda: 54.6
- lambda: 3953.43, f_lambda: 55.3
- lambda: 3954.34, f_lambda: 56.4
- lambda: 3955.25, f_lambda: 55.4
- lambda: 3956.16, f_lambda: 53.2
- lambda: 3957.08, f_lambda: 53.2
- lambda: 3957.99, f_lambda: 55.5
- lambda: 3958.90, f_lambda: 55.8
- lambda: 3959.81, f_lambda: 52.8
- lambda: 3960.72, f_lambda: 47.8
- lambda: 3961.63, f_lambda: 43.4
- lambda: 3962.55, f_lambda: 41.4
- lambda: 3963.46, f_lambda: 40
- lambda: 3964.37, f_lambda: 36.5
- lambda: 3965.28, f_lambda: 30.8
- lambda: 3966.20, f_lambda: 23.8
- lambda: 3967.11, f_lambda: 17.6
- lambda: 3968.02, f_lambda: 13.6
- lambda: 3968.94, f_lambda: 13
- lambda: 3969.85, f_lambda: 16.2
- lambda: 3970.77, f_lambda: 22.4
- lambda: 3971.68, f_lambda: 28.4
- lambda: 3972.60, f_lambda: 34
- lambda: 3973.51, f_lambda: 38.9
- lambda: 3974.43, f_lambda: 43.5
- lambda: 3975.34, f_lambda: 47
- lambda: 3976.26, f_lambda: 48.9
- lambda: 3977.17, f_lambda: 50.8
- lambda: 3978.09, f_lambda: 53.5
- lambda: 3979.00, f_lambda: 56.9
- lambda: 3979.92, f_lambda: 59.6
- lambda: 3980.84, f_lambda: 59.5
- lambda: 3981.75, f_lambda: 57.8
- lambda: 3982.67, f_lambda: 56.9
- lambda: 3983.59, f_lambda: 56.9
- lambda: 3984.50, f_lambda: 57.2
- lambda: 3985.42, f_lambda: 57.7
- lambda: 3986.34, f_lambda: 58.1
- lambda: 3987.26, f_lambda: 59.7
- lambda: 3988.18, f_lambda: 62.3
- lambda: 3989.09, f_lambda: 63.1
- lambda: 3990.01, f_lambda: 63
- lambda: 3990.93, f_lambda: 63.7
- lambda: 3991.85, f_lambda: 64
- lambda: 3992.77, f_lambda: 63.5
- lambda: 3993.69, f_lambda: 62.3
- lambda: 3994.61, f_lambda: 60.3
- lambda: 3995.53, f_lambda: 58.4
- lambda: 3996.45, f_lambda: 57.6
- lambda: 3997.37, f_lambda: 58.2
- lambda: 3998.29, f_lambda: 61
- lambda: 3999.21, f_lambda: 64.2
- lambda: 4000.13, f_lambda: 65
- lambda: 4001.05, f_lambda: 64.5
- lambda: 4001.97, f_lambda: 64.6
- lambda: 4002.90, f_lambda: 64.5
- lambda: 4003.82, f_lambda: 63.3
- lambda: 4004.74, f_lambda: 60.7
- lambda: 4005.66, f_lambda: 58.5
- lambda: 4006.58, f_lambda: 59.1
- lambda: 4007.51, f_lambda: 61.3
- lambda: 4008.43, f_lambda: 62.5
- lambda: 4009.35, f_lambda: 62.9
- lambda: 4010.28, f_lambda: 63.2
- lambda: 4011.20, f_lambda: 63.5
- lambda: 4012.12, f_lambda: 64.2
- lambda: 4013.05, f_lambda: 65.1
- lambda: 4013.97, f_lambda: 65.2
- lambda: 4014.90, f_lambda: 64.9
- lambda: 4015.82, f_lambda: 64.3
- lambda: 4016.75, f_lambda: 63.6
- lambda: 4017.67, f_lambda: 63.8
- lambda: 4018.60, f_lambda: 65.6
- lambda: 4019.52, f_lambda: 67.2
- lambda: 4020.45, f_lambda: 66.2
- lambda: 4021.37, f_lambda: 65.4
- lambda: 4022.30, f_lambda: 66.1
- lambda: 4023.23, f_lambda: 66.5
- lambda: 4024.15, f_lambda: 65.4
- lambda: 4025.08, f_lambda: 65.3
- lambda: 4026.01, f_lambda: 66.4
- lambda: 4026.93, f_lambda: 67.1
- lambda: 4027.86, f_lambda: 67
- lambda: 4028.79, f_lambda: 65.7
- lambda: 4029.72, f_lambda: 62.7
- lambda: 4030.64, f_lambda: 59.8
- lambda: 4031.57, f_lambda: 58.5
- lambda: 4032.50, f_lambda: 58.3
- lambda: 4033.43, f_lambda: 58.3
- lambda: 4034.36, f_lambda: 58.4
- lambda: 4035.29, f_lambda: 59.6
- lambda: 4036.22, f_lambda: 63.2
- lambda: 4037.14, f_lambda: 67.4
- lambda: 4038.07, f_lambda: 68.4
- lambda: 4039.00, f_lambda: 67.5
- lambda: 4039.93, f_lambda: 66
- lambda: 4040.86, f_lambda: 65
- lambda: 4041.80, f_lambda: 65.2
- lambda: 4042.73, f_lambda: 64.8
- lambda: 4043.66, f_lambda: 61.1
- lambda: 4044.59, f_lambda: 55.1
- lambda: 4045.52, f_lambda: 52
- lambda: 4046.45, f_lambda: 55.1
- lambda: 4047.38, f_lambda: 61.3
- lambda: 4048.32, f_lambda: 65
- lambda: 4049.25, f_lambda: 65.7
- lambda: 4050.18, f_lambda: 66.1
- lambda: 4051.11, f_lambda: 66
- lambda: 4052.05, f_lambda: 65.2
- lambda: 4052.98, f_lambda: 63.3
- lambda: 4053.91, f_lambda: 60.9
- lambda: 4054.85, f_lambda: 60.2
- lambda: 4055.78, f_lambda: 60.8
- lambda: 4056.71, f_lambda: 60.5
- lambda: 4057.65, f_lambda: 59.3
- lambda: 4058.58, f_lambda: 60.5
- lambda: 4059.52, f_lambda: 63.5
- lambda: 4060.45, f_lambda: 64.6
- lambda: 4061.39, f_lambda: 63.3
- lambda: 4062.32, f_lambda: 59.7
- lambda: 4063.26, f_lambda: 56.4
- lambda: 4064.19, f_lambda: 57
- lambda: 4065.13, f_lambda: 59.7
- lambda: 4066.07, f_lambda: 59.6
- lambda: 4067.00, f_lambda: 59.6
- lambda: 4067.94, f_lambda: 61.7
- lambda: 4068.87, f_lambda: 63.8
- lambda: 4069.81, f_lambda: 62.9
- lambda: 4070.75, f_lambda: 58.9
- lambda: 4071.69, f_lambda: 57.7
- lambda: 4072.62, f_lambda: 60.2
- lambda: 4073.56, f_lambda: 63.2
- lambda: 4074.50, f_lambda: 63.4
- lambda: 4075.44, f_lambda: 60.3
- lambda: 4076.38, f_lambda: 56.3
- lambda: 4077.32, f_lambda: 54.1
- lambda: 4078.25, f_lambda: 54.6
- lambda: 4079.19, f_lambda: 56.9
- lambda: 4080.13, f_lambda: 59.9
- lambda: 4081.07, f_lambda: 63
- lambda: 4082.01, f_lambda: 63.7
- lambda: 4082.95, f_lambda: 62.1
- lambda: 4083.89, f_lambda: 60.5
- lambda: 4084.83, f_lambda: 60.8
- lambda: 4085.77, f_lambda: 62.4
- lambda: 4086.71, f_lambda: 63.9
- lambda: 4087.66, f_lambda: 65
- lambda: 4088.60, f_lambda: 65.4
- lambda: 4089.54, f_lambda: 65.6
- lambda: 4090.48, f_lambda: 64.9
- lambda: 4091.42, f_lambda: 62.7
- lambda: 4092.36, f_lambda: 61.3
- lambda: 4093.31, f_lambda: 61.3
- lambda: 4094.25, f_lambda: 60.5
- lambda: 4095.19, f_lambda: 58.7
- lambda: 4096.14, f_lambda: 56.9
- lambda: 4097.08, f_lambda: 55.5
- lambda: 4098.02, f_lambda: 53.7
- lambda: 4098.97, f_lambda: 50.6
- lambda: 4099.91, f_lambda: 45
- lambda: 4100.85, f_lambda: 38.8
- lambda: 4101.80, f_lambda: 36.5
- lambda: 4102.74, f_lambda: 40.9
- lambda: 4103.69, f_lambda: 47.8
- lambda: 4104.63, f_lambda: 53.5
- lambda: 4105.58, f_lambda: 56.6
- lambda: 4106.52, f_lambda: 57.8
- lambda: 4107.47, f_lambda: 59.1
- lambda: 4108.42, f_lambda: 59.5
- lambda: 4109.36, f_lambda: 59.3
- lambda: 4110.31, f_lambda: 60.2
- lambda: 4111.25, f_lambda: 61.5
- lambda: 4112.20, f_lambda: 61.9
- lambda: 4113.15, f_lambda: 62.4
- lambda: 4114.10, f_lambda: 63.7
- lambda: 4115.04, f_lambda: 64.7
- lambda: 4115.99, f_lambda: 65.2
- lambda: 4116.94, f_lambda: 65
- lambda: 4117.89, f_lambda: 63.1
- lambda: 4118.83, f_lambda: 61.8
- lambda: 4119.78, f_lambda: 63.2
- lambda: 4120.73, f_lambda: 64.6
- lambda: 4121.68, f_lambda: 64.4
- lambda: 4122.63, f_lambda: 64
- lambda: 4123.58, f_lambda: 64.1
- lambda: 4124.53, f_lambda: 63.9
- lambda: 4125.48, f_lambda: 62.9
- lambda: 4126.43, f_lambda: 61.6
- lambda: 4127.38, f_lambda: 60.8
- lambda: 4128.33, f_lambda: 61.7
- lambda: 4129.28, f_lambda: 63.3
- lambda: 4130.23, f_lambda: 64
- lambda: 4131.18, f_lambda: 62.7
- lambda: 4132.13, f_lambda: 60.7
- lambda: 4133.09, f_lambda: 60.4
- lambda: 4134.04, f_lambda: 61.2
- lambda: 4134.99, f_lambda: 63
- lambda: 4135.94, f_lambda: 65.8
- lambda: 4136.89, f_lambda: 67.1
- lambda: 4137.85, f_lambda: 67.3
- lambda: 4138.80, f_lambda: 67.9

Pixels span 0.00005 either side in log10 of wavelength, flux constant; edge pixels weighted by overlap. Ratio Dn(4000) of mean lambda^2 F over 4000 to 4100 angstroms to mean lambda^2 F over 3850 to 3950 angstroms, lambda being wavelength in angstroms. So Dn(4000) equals 1.4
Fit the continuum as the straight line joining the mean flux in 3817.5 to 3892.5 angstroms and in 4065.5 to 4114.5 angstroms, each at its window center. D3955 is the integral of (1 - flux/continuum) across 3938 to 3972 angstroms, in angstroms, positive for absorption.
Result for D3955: 5.8 angstroms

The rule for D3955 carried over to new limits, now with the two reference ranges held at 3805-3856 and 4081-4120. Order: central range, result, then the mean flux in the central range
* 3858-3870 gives -1.40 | 55.2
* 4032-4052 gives -2.15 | 62.4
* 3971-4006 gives -1.63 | 56.8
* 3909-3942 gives 5.92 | 42.4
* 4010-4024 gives -2.44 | 65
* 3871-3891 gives 1.51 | 46.2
